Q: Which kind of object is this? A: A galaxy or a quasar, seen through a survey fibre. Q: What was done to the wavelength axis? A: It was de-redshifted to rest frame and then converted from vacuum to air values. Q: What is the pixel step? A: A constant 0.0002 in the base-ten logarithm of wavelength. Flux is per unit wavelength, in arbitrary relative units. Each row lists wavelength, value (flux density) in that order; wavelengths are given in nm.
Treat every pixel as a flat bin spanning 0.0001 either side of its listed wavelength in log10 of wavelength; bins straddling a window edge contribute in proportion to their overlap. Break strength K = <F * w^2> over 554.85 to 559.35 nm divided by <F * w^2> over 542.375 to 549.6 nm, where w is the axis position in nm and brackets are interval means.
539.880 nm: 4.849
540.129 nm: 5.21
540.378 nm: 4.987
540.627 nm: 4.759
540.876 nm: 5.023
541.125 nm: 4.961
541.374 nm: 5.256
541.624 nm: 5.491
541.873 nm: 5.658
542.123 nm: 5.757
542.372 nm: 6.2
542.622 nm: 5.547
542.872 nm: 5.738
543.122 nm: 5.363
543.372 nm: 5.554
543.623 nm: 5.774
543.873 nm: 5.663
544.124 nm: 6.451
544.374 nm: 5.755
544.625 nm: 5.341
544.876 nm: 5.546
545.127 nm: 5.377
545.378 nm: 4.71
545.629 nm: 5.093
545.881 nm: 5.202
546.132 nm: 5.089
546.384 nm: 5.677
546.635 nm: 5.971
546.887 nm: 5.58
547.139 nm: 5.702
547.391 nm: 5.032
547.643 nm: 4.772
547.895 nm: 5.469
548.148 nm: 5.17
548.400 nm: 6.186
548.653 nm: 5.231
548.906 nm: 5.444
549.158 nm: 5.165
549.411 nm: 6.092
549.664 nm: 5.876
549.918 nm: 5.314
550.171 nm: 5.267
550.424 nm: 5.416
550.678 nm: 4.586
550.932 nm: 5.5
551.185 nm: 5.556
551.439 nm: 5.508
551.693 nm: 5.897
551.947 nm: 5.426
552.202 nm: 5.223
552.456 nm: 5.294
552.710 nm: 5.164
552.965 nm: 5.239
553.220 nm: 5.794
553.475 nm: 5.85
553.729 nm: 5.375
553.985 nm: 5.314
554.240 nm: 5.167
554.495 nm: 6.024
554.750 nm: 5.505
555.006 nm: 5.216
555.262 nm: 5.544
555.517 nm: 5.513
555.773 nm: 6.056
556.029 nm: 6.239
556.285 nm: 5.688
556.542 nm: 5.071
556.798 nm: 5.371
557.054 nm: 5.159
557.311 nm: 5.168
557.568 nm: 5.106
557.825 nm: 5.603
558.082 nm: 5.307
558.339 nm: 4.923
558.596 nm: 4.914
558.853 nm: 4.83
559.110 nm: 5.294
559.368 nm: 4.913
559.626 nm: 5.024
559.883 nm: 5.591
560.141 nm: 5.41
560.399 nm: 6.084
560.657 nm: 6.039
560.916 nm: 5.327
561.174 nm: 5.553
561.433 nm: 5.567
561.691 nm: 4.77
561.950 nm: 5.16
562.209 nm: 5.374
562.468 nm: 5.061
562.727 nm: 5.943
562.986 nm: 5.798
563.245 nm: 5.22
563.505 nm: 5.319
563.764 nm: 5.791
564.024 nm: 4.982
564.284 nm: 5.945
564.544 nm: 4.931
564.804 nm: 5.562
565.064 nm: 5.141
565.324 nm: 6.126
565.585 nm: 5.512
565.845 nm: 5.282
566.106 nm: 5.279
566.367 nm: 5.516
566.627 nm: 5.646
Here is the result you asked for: 1.0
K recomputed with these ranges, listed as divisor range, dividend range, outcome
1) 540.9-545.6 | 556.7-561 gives 1.01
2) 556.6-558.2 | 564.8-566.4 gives 1.07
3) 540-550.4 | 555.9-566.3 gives 1.05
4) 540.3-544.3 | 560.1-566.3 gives 1.07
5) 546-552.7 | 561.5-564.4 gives 1.04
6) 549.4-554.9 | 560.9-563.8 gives 1.03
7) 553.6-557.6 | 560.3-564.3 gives 1.02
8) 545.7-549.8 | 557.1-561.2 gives 1.01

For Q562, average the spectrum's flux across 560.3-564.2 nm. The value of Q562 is 5.47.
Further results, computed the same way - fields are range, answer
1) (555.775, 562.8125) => 5.36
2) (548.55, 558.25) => 5.45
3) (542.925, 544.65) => 5.72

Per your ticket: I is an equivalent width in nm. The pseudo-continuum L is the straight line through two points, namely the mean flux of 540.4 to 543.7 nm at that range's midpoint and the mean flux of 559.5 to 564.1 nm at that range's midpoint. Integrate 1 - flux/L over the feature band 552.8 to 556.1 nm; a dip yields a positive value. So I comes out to -0.08 nm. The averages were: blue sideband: 5.45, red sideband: 5.45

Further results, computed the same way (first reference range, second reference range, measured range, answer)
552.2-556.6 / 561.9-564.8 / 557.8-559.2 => 0.096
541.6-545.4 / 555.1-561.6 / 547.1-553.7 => 0.132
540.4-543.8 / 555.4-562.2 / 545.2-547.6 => 0.050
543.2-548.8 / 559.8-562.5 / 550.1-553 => 0.064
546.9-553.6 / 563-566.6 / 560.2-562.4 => -0.010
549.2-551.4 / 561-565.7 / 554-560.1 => 0.088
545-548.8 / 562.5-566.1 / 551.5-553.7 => -0.035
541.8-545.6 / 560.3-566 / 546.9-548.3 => 0.078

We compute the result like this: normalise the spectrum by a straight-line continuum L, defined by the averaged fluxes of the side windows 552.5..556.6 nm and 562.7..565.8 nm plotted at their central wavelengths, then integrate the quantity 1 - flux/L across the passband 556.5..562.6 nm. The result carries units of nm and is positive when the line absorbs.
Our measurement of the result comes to 0.27 nm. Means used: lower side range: 5.55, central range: 5.28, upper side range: 5.5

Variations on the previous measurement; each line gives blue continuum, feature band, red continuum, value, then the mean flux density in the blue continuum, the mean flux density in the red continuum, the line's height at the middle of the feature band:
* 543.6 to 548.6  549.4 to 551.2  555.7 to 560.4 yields 0.005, 5.47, 5.33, 5.42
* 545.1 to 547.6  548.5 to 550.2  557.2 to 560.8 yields -0.060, 5.32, 5.3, 5.32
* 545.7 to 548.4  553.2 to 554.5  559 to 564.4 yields -0.027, 5.4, 5.44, 5.42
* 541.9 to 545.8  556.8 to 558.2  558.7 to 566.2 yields 0.046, 5.59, 5.41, 5.46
